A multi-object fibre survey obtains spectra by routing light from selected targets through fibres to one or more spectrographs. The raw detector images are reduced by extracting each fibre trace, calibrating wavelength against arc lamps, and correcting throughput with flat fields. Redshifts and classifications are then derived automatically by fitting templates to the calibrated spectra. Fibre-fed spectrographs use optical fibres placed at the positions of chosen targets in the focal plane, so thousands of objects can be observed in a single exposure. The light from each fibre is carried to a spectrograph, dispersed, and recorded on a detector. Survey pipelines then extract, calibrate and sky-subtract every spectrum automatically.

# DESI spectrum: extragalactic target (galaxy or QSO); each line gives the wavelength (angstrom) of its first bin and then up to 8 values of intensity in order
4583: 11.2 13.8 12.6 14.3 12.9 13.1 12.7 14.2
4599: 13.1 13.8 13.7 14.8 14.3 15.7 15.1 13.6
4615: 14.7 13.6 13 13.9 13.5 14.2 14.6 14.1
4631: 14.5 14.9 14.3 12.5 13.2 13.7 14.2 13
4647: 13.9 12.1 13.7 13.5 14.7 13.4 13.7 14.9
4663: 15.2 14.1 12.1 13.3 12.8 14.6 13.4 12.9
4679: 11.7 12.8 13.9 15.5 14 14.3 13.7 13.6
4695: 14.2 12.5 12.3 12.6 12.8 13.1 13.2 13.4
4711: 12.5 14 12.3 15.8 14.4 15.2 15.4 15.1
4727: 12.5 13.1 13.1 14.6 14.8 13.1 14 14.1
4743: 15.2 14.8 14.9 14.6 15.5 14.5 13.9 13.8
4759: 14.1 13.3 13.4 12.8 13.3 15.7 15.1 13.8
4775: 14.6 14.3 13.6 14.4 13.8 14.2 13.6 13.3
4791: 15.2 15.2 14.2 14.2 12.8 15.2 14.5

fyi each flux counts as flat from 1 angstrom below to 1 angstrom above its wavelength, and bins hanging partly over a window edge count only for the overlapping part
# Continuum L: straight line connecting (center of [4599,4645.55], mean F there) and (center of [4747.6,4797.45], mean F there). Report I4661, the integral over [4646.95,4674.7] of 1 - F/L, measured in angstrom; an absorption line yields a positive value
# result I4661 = 0.73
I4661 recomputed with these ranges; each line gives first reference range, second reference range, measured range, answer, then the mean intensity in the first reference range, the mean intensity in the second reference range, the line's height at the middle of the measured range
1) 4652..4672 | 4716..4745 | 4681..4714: 1.4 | 13.8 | 14.3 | 14.1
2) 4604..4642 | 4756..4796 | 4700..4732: 1.0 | 14.1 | 14.1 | 14.1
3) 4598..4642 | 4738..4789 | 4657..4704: 2.0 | 14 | 14.2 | 14.1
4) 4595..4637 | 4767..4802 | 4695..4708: 1.2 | 14.1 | 14.3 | 14.2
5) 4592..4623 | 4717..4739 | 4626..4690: 1.4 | 13.9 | 14.2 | 14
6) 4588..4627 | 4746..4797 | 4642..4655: 0.5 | 13.9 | 14.2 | 14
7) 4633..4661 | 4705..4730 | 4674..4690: 0.2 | 13.6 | 13.9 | 13.8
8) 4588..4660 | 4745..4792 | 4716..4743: -0.4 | 13.8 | 14.2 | 14.1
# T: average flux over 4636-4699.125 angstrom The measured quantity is 13.6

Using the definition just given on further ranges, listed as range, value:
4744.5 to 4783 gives 14.2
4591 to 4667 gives 13.9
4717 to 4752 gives 14.4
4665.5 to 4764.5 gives 13.8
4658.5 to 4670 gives 13.9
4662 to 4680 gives 13.3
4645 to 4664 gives 13.9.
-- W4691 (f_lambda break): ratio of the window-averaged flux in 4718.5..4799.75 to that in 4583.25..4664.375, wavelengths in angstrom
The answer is 1.0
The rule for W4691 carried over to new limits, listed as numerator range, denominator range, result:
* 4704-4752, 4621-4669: 1.02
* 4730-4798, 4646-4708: 1.05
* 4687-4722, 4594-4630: 0.96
